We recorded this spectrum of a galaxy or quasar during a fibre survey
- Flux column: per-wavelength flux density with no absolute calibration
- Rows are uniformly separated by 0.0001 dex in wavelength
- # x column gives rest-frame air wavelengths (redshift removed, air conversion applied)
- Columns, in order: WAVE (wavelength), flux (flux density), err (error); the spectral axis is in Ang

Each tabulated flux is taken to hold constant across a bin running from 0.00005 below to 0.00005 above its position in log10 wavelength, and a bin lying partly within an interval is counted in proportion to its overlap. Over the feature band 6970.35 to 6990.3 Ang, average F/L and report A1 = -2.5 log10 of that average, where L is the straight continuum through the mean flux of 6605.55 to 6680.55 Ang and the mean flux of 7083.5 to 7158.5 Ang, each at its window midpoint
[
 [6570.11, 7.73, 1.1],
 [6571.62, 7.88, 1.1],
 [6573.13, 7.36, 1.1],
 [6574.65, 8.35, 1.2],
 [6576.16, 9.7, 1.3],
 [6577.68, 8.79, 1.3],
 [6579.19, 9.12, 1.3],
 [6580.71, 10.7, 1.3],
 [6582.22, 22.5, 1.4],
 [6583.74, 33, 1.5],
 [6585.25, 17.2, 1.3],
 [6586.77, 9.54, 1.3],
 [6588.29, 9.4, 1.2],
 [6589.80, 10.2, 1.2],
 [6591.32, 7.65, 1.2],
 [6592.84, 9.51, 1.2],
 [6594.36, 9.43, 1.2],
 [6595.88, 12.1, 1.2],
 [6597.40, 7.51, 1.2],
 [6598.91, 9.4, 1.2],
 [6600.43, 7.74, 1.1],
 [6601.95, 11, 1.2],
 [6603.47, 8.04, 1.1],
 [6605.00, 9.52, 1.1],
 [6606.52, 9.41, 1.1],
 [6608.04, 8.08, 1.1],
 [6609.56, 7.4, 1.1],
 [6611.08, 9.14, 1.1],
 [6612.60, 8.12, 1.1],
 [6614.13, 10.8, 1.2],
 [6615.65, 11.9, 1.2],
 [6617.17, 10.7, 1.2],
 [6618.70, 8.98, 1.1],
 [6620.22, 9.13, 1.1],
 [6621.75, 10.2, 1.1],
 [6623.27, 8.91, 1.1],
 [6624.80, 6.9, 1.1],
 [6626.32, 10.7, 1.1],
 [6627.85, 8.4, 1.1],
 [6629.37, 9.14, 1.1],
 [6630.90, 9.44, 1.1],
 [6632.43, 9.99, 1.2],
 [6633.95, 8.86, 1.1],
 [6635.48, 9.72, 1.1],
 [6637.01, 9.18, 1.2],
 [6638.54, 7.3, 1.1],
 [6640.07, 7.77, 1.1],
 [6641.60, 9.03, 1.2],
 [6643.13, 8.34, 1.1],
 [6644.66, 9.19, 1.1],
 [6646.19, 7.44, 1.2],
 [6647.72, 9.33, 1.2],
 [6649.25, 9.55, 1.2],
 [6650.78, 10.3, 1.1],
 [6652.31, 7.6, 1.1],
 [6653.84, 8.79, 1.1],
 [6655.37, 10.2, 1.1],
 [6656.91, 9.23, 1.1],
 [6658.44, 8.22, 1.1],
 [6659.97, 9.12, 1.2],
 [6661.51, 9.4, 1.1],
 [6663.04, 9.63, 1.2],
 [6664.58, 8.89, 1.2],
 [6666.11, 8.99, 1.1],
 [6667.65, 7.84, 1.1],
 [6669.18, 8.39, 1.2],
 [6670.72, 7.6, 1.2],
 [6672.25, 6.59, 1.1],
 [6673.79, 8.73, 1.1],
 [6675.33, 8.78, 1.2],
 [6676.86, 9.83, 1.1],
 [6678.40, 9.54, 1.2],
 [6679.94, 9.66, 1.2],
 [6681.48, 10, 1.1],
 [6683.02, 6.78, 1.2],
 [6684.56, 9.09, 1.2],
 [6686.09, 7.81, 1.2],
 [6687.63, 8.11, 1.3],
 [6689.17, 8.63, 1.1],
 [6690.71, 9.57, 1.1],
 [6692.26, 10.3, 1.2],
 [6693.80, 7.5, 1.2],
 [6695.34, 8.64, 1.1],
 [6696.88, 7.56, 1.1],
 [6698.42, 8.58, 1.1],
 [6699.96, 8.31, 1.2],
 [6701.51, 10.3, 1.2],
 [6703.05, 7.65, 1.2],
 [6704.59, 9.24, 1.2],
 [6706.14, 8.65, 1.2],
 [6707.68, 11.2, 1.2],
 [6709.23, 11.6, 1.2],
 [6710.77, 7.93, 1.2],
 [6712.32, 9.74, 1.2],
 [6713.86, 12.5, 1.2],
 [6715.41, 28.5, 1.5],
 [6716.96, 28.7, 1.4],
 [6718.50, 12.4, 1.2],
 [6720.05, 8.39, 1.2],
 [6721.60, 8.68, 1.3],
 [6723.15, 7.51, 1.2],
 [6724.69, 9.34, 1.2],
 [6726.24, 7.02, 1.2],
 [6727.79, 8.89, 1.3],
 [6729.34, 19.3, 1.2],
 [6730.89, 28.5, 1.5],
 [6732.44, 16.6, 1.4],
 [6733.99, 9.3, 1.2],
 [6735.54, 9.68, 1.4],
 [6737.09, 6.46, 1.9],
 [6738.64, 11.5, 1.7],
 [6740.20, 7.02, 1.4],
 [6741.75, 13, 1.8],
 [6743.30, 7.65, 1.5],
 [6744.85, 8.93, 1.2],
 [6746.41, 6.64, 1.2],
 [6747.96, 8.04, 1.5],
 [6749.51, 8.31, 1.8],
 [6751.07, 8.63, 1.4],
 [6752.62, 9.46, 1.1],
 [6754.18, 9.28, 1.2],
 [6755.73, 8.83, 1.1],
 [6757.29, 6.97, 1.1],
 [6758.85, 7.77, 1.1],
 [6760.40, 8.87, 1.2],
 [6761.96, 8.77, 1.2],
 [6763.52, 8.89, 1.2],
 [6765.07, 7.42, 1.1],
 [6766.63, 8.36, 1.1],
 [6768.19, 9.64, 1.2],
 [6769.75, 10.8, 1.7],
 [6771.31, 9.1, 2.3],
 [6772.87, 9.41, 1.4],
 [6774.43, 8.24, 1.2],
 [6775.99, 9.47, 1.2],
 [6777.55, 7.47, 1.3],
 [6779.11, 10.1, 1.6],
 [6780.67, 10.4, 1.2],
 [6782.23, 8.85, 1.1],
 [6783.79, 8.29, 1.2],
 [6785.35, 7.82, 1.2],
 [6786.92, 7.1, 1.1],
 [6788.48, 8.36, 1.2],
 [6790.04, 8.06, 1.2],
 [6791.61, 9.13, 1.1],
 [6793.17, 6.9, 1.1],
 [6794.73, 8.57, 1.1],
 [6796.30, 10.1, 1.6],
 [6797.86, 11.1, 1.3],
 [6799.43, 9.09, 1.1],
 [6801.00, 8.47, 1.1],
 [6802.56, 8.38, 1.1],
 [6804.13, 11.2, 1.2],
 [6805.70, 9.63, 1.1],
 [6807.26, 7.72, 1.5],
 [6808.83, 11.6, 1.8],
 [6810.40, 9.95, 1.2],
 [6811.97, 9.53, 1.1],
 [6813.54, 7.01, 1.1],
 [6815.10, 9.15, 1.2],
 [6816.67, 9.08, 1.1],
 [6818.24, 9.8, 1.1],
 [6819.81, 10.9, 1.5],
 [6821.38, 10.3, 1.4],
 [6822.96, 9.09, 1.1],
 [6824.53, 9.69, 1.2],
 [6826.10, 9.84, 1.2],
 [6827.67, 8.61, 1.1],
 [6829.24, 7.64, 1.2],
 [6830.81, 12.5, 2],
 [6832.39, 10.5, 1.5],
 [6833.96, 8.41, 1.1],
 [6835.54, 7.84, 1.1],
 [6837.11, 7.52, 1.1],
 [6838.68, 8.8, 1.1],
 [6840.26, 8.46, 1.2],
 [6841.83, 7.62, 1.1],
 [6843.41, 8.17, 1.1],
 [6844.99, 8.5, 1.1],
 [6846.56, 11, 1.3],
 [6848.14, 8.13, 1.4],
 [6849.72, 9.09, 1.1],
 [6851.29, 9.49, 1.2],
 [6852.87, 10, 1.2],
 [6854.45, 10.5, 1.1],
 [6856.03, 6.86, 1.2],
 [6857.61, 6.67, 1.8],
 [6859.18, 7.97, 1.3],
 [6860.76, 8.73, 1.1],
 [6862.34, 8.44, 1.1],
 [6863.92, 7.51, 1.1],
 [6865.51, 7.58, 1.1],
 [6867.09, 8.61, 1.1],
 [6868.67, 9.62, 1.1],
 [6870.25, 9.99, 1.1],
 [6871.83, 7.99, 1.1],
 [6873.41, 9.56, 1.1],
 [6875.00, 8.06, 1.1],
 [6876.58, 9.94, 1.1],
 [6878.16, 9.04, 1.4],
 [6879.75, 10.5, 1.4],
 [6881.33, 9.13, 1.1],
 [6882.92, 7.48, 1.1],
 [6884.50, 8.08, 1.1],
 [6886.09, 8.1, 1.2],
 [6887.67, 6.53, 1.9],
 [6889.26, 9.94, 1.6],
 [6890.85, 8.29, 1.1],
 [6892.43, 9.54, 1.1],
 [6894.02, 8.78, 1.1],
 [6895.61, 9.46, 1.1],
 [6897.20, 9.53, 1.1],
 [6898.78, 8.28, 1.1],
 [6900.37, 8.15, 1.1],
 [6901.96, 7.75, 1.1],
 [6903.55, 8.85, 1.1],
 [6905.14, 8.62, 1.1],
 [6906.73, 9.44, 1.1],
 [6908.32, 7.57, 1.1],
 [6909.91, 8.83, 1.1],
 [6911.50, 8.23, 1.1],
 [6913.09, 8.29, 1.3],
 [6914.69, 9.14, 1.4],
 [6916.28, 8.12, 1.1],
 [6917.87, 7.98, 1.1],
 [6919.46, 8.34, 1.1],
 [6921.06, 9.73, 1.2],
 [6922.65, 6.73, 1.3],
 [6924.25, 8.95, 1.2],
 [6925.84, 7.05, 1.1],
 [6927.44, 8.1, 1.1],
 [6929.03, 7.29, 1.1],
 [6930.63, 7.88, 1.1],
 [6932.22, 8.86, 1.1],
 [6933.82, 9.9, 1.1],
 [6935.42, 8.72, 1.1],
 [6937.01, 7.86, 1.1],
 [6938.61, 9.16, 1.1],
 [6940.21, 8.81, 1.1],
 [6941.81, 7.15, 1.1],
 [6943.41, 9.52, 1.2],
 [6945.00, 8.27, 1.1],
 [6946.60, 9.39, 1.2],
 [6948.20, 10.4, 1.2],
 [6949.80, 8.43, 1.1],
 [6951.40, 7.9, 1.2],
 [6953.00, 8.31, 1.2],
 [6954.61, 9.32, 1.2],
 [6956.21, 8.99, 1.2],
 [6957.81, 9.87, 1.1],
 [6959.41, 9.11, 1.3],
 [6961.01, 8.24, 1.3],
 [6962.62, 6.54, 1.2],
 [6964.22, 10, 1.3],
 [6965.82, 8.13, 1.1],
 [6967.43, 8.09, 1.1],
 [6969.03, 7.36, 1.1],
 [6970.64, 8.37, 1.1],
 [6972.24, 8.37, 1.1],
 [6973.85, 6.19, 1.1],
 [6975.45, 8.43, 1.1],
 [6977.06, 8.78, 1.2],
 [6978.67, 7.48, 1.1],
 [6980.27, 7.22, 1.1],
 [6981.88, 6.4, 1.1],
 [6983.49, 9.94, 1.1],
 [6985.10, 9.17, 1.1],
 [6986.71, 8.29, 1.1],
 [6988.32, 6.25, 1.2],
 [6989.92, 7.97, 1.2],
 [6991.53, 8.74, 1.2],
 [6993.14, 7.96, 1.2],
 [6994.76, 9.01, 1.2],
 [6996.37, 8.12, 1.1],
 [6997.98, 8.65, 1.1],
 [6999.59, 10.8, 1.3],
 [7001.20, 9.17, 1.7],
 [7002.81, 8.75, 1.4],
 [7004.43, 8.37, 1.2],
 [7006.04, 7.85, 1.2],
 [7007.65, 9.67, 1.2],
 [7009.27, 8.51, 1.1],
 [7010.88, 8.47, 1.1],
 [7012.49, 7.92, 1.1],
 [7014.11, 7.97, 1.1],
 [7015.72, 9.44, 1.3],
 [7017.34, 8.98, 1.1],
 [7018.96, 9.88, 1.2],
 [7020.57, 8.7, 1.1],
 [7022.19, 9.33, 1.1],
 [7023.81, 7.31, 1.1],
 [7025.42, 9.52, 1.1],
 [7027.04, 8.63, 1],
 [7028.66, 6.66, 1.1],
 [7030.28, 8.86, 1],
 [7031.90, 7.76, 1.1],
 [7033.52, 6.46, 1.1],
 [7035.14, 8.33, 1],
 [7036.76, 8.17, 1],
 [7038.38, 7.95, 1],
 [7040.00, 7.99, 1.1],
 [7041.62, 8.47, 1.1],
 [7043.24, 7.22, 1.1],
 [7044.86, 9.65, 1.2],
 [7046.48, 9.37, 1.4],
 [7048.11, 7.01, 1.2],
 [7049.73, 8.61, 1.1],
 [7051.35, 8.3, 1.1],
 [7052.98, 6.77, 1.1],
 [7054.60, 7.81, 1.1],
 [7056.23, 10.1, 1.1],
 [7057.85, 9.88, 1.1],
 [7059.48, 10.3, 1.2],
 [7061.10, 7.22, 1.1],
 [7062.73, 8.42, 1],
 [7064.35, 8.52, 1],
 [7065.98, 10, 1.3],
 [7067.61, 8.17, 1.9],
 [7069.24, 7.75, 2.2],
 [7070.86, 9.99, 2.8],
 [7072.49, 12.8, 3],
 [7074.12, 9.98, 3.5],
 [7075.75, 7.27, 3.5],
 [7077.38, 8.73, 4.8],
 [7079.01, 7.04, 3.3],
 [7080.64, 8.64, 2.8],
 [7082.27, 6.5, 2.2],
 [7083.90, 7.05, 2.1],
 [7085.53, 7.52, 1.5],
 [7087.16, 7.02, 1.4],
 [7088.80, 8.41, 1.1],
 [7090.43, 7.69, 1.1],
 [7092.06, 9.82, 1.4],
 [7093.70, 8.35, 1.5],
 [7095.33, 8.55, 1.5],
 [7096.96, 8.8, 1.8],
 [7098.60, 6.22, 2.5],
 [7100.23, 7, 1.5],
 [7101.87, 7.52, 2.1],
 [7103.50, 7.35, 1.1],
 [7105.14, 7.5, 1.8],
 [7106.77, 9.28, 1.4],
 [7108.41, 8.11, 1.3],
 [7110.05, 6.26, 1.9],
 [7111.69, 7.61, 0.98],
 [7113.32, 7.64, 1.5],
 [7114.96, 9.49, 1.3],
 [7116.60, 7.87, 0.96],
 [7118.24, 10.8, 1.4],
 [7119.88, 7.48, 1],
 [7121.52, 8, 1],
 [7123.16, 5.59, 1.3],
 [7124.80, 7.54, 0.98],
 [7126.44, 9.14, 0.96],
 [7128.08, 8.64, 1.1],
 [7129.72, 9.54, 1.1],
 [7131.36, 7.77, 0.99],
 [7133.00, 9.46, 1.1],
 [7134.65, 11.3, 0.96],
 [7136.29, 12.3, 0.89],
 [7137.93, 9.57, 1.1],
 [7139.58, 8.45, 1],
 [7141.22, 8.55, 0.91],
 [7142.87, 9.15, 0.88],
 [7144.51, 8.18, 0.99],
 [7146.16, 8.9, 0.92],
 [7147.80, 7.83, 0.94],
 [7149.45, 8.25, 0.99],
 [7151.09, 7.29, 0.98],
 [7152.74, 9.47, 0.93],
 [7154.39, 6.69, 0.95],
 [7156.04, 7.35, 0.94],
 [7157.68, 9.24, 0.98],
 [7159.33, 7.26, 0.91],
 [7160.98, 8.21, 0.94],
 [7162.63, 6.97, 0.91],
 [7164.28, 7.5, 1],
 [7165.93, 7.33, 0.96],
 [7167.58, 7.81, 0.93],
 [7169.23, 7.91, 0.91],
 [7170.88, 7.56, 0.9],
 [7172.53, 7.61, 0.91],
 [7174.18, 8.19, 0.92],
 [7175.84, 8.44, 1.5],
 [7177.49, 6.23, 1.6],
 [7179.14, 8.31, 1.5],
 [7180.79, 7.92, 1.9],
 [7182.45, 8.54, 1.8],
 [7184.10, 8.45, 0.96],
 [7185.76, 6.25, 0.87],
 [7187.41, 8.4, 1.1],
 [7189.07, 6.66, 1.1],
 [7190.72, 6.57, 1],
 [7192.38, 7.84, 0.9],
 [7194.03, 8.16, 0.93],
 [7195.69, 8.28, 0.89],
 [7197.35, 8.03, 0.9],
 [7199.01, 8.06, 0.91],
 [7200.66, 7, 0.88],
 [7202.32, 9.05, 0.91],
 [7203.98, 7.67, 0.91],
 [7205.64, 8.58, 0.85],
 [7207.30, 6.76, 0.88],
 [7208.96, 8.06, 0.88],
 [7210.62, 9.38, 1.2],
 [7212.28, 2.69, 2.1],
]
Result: 0.08 mag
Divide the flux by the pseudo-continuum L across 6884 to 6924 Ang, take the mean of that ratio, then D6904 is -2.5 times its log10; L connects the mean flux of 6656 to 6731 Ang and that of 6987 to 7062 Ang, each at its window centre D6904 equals 0.07 mag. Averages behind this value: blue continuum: 10.2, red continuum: 8.45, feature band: 8.5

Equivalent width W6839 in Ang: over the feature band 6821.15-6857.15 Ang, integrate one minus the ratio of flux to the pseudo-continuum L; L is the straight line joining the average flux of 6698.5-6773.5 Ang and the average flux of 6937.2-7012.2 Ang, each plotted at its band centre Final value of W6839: 2.4 Ang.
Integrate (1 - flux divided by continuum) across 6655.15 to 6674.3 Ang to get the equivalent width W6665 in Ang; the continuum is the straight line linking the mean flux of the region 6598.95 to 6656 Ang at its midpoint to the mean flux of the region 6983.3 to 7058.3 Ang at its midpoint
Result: 0.8 Ang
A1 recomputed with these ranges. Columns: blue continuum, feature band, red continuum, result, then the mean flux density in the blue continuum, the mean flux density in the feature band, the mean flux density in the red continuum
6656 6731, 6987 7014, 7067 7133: 0.02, 10.2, 8.5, 8.18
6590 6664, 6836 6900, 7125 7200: 0.00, 9.12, 8.68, 8.2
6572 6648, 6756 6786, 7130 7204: 0.08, 10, 8.78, 8.15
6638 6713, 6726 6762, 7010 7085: -0.17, 8.83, 10.3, 8.47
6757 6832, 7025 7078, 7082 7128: -0.06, 9.09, 8.56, 7.89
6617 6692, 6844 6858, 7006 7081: -0.03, 8.88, 8.97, 8.57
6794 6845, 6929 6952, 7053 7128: 0.01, 9.24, 8.69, 8.27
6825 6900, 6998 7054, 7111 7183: 0.01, 8.78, 8.44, 8.29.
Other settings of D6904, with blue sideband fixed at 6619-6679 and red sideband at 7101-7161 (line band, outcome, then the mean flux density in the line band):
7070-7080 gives -0.102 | 9.28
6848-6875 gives 0.005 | 8.63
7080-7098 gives 0.057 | 8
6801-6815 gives -0.073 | 9.32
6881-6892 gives 0.053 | 8.23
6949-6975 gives 0.030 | 8.33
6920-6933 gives 0.068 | 8.08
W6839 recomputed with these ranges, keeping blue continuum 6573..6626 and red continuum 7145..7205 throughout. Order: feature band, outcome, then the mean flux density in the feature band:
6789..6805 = 0.85 Ang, 9.09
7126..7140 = -2.80 Ang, 9.62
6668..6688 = 3.22 Ang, 8.53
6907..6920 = 1.00 Ang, 8.36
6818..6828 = -0.33 Ang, 9.79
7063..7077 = -1.59 Ang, 9.26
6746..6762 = 2.38 Ang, 8.34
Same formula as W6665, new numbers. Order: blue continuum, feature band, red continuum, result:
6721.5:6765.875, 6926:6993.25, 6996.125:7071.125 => 4.1 Ang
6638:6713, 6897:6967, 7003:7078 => 1.1 Ang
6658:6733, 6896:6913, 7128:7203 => 1.7 Ang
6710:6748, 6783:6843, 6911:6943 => 8.4 Ang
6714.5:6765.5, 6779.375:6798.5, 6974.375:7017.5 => 3.3 Ang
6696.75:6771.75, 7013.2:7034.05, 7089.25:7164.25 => 1.1 Ang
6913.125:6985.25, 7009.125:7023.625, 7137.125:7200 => -0.9 Ang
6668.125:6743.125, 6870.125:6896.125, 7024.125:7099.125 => 1.8 Ang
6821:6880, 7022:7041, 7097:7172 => 0.9 Ang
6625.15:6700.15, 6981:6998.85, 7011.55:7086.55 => 0.6 Ang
